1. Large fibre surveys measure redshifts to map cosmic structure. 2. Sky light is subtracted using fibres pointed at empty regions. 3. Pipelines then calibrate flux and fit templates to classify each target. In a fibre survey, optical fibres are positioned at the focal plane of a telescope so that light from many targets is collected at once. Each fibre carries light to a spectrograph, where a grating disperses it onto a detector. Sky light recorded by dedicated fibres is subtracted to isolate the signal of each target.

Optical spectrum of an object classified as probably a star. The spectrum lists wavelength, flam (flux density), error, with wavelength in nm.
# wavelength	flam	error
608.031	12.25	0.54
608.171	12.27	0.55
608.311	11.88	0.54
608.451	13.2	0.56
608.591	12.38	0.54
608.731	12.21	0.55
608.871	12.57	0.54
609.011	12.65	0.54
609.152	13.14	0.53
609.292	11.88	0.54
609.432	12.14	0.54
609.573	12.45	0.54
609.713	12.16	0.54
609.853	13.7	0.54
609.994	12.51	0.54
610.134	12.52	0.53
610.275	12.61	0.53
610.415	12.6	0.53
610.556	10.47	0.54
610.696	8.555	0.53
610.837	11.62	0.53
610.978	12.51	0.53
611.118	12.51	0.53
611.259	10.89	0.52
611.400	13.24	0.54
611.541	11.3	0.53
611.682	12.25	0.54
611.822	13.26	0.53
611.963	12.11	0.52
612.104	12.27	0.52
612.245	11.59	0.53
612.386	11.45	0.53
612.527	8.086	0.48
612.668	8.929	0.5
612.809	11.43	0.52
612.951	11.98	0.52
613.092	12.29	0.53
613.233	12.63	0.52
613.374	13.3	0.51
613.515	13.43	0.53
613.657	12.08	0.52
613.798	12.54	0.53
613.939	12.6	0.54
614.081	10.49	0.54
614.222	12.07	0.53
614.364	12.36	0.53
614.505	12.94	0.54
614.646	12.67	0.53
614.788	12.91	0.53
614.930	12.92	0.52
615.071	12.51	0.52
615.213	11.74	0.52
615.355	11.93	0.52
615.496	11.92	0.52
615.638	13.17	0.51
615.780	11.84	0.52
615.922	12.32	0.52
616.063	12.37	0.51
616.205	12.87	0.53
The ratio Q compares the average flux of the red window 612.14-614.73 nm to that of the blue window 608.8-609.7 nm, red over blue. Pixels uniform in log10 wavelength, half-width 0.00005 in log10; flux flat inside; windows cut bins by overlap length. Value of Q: 1.0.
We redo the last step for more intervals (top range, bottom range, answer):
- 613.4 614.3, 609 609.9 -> 0.98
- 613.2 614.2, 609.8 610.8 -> 1.05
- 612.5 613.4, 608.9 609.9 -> 0.90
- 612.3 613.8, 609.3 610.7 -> 0.96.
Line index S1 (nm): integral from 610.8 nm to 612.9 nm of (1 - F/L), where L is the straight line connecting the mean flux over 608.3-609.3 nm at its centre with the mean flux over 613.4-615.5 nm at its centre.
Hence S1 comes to 0.15 nm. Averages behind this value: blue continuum 12.6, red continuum 12.4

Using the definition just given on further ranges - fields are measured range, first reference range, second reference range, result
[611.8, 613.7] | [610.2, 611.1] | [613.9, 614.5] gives 0.004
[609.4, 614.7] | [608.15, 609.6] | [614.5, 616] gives 0.202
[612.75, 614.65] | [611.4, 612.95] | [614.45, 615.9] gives -0.067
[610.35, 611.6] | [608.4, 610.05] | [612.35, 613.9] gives 0.067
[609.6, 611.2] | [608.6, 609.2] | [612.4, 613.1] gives -0.030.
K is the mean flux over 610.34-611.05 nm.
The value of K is 11.2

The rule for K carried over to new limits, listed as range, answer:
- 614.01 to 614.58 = 12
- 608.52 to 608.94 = 12.4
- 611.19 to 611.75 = 11.9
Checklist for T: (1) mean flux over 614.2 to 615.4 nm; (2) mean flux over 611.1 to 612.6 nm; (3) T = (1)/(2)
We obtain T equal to 1.1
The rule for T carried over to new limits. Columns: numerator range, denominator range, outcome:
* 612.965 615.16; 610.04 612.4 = 1.05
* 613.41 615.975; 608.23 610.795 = 1.01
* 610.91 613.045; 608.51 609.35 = 0.93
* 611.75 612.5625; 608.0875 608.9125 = 0.94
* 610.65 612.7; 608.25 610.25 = 0.91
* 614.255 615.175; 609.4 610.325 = 1.00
